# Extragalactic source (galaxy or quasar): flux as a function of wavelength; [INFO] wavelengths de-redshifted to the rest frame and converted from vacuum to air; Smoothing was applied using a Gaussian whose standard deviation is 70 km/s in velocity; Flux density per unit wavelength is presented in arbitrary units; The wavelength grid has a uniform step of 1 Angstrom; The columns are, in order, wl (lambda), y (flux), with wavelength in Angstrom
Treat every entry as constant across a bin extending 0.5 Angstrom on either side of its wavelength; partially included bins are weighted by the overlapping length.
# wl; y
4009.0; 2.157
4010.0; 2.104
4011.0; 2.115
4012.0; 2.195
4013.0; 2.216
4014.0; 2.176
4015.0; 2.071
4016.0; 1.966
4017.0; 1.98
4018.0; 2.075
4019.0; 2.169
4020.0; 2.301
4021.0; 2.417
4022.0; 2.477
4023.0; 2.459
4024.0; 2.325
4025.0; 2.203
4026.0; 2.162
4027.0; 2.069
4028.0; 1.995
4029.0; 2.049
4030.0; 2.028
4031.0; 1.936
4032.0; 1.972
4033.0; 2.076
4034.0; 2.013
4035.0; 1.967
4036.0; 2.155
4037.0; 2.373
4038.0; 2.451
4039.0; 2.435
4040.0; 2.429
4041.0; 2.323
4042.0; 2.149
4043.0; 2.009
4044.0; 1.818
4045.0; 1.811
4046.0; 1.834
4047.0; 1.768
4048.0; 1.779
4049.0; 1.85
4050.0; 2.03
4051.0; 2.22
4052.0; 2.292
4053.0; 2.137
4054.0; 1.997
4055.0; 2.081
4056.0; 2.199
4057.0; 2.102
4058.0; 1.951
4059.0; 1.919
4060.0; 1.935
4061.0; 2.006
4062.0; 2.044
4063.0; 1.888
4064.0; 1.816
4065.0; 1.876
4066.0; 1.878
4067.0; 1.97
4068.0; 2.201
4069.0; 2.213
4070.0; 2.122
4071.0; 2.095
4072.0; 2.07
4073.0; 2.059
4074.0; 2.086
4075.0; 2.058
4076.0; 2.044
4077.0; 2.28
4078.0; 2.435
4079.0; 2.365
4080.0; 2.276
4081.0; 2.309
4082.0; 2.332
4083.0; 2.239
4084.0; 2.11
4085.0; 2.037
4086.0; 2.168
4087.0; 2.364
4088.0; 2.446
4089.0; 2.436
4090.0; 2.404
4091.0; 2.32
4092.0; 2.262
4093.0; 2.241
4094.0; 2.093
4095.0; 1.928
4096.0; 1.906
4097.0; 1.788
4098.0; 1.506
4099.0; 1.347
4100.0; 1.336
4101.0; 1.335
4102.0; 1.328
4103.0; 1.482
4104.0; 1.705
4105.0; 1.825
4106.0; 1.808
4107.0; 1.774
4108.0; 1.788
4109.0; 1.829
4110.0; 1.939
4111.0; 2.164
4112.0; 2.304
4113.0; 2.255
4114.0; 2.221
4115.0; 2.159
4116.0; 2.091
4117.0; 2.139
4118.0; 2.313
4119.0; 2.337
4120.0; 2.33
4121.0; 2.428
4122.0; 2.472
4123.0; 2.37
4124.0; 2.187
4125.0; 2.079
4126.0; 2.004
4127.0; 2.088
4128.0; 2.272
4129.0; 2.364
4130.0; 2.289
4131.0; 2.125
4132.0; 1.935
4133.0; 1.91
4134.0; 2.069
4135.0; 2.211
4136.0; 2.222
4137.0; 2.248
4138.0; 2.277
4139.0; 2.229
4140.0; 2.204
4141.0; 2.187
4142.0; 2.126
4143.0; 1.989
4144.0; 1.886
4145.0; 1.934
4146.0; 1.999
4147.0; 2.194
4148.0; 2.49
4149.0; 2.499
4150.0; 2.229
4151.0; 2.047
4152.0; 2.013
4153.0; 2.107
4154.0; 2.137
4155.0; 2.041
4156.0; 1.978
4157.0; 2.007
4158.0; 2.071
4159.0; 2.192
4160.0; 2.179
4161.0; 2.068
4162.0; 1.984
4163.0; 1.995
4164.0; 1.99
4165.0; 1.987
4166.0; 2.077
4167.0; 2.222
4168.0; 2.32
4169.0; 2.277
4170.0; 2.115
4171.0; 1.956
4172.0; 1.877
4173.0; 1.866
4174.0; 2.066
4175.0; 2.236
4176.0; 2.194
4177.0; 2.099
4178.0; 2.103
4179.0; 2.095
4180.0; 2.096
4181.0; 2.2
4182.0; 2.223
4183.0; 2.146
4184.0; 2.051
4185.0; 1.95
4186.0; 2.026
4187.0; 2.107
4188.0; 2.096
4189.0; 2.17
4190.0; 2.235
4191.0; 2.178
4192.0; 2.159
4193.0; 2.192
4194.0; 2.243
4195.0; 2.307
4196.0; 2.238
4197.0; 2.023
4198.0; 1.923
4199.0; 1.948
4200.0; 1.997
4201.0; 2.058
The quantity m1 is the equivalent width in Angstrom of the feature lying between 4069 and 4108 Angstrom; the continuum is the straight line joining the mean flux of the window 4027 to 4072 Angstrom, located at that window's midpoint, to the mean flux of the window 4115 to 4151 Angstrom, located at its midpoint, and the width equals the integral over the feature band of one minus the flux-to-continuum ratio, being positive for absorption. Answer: 1.8 Angstrom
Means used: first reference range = 2.05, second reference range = 2.19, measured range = 2.02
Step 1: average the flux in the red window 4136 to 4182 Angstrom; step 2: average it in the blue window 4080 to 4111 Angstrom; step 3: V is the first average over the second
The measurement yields 1.08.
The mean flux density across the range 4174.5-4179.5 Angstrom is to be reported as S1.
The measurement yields 2.15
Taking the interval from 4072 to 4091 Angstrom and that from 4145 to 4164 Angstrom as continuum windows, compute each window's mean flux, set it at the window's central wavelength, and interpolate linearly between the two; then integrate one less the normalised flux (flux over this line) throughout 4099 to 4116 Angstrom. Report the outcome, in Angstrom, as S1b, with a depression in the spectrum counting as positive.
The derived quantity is 2.9 Angstrom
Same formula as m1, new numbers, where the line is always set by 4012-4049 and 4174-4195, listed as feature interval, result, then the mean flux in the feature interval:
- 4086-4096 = -0.58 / 2.25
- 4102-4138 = 0.59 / 2.1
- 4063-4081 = 0.16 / 2.11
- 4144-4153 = -0.08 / 2.16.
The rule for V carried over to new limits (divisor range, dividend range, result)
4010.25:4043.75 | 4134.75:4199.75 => 0.98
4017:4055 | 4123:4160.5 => 1.01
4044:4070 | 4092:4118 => 0.94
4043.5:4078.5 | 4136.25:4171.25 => 1.05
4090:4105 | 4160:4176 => 1.17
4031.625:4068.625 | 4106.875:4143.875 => 1.06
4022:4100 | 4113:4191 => 1.02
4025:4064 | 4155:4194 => 1.02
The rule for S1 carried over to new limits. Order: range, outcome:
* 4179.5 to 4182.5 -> 2.17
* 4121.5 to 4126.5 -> 2.22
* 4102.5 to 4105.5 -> 1.67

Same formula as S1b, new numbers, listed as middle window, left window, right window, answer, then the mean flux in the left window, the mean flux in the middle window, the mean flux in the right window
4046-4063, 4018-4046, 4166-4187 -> 1.1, 2.16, 2.01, 2.11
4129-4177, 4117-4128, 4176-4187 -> 1.4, 2.26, 2.11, 2.1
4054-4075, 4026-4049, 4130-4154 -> 0.6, 2.06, 2.03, 2.14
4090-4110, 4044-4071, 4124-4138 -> 2.8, 2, 1.79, 2.15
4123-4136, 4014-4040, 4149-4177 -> -0.2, 2.17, 2.14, 2.09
